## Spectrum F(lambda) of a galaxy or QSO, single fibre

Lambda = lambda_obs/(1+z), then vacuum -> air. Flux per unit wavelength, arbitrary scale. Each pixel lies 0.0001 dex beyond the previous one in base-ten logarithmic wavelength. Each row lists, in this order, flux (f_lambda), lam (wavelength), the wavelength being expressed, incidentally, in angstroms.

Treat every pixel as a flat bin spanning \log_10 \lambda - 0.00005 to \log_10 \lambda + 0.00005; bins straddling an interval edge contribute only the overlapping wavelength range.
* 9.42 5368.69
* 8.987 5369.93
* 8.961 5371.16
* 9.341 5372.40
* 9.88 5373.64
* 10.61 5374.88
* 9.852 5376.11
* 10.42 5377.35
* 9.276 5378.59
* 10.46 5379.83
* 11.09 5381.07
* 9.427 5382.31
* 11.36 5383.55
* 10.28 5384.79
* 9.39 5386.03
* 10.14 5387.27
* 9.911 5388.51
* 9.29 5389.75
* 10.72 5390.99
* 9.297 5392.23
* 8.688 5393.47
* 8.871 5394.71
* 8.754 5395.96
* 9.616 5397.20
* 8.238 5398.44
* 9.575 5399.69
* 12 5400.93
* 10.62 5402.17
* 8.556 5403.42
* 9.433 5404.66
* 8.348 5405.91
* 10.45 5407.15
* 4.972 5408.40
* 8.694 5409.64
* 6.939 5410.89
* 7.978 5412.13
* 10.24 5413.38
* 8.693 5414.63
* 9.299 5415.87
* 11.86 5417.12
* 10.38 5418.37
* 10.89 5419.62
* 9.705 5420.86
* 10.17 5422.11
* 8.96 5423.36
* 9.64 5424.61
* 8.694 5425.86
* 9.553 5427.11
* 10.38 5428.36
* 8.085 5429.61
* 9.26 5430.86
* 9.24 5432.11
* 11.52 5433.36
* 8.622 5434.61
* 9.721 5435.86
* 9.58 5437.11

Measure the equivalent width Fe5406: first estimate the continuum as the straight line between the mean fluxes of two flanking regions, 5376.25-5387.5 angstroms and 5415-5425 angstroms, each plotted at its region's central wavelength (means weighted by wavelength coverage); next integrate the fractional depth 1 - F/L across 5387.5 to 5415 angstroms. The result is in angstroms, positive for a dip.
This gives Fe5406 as 2.8 angstroms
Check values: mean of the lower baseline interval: 10.2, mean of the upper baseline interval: 10.1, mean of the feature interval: 9.1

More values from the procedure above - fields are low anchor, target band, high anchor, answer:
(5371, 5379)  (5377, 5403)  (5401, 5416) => -1.41 angstroms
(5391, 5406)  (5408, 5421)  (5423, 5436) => 0.44 angstroms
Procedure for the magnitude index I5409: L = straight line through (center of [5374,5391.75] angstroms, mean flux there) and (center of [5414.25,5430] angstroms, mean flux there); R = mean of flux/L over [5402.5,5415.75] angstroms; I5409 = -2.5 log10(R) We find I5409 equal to 0.16 mag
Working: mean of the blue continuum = 10.1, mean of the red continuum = 9.76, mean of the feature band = 8.51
